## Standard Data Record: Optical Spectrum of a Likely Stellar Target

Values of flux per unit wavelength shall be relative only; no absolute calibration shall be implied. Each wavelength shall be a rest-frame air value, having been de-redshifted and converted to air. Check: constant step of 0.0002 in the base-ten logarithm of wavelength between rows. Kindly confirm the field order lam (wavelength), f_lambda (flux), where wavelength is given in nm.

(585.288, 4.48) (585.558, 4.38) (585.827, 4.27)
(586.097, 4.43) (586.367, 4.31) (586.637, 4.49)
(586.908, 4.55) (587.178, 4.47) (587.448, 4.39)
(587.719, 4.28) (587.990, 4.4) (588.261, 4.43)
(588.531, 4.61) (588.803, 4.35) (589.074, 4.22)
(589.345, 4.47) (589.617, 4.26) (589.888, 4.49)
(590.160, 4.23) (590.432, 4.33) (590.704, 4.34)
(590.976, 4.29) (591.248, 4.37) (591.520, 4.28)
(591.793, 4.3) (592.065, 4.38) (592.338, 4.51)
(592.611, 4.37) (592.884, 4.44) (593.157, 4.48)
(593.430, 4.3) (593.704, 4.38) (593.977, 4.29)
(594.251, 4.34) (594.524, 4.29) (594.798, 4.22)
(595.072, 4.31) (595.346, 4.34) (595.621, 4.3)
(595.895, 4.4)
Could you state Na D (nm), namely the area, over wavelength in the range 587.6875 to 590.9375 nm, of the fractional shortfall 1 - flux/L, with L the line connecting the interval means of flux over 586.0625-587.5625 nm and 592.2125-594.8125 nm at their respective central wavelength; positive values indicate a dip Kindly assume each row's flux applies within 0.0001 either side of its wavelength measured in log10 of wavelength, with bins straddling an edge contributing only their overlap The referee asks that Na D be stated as 0.03 nm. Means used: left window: 4.44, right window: 4.37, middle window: 4.37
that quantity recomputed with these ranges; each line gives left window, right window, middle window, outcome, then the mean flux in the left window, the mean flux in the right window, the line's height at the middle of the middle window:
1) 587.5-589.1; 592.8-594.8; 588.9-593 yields 0.02 nm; 4.39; 4.35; 4.37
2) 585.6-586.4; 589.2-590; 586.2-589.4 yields -0.03 nm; 4.35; 4.4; 4.38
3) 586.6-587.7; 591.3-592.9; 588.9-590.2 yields 0.02 nm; 4.45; 4.37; 4.41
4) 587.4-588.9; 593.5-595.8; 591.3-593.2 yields -0.02 nm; 4.41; 4.31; 4.35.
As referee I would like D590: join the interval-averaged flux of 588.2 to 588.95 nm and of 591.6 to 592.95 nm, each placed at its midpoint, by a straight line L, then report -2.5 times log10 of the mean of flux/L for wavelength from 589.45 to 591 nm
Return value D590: 0.03 mag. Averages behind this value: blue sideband 4.46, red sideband 4.39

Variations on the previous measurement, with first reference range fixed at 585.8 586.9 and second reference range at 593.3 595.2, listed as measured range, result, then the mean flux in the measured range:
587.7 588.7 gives -0.02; 4.44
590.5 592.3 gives 0.00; 4.34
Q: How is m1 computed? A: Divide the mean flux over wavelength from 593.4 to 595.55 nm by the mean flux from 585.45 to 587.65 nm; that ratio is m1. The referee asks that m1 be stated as 1.0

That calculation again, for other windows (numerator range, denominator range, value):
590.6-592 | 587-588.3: 0.98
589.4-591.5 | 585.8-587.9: 0.98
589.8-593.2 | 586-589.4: 0.99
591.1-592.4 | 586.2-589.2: 0.99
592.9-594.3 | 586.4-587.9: 0.99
